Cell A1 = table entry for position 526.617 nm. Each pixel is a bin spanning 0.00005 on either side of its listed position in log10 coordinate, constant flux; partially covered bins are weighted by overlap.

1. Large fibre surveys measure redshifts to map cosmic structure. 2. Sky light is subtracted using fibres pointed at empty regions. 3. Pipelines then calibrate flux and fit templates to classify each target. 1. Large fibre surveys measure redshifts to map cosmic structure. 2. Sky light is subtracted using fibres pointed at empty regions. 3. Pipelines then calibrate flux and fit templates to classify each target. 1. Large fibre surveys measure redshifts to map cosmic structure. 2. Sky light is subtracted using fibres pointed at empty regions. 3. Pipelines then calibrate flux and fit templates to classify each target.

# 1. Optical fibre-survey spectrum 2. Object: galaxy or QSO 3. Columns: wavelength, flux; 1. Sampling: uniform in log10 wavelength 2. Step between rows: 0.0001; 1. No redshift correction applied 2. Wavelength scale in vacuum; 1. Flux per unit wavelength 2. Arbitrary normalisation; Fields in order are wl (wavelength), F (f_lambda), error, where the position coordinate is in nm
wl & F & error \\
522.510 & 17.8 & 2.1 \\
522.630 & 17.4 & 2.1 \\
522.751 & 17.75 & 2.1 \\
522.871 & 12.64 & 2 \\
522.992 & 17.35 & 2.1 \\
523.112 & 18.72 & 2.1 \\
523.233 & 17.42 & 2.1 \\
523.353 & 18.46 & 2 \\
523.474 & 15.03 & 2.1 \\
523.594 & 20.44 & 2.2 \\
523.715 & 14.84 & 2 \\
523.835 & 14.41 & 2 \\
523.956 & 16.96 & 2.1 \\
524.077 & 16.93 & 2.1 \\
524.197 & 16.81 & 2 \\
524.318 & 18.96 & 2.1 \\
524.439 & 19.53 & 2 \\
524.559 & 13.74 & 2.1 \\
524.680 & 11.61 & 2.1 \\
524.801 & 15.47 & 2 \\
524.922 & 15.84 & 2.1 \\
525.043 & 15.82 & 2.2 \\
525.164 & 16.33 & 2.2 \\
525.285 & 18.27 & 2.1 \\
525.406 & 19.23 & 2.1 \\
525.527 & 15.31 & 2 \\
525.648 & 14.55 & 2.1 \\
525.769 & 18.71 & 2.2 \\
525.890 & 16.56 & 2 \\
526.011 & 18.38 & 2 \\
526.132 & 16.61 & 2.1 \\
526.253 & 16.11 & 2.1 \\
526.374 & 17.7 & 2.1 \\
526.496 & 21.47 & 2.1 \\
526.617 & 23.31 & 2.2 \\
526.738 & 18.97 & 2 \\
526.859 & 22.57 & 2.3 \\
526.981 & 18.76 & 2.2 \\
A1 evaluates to 23.31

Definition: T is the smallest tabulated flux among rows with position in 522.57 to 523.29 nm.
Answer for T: 12.64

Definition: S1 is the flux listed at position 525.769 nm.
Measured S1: 18.71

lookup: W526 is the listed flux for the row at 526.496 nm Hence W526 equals 21.47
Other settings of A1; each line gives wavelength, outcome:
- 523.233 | 17.42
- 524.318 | 18.96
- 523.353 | 18.46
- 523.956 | 16.96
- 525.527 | 15.31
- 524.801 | 15.47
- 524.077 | 16.93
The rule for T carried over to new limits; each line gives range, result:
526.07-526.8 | 16.11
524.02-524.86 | 11.61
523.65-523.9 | 14.41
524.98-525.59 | 15.31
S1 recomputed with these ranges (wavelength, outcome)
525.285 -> 18.27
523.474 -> 15.03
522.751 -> 17.75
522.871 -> 12.64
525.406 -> 19.23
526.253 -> 16.11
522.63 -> 17.4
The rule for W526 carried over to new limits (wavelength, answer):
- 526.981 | 18.76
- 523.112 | 18.72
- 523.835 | 14.41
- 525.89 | 16.56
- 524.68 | 11.61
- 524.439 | 19.53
